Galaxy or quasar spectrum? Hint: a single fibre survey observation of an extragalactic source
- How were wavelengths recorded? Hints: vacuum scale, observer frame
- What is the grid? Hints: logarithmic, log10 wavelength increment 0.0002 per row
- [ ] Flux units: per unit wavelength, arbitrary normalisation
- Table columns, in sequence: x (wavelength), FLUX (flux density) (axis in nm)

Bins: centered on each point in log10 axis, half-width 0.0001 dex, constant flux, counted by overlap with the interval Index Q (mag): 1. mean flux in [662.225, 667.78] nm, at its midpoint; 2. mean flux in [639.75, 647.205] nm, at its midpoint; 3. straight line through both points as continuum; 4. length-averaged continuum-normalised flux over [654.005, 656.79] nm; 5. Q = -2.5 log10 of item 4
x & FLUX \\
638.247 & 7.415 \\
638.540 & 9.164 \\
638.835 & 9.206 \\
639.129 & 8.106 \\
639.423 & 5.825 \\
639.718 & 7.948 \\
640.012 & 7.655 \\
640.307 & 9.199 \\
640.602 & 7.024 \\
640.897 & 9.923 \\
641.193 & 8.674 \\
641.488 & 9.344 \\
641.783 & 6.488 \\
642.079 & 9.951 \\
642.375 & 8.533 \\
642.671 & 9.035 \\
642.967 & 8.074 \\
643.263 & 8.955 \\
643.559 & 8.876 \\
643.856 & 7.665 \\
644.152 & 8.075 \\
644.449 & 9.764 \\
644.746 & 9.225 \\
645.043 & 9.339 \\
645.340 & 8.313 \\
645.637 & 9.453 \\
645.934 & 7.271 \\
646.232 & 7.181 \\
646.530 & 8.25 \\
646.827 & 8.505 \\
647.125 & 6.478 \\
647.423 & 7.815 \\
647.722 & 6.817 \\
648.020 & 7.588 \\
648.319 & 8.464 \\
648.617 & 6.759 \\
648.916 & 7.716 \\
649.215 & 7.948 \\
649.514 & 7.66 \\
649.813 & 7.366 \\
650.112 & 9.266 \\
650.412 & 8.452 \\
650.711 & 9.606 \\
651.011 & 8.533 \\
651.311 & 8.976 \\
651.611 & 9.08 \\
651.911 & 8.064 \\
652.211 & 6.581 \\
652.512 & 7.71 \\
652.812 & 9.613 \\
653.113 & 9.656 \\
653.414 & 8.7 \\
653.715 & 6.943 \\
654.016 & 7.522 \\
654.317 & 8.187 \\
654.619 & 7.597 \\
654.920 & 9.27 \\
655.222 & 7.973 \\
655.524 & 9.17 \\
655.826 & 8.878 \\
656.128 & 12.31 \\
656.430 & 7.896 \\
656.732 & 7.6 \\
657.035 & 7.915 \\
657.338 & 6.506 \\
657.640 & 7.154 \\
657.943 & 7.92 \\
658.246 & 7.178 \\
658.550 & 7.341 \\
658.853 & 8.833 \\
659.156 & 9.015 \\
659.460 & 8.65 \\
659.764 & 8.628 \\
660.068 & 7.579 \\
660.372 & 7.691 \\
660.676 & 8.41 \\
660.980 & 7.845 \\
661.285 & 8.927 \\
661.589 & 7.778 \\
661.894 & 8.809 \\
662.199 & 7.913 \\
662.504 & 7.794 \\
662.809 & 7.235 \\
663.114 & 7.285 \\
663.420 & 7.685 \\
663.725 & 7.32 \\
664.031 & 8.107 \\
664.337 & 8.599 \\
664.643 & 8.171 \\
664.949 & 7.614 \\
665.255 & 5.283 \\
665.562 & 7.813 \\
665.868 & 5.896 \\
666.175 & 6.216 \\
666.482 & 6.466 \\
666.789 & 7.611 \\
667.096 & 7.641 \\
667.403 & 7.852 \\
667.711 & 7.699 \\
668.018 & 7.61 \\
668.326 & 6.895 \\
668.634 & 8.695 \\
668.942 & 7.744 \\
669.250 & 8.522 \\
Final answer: -0.12 mag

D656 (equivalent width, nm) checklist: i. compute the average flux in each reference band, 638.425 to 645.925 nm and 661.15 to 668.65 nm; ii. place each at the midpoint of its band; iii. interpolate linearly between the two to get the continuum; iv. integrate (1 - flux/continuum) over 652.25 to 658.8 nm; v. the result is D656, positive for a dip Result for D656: -0.227 nm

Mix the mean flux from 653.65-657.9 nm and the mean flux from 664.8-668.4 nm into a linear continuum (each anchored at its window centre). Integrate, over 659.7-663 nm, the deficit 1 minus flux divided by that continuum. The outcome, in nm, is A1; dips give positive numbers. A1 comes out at -0.18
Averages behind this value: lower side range 8.23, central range 8.03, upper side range 7.05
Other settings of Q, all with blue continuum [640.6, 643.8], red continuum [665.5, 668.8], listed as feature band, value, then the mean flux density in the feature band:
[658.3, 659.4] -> -0.08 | 8.31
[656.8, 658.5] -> 0.07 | 7.34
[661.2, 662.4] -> -0.10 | 8.3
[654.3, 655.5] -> -0.05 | 8.36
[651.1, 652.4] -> 0.00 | 8.18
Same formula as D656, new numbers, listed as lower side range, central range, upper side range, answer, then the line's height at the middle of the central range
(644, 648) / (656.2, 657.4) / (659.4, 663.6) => 0.027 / 8.05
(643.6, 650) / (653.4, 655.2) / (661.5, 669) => -0.042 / 7.8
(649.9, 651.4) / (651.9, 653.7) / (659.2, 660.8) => 0.091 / 8.75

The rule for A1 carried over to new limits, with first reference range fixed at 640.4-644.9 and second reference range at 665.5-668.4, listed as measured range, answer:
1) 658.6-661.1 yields -0.23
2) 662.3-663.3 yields -0.01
